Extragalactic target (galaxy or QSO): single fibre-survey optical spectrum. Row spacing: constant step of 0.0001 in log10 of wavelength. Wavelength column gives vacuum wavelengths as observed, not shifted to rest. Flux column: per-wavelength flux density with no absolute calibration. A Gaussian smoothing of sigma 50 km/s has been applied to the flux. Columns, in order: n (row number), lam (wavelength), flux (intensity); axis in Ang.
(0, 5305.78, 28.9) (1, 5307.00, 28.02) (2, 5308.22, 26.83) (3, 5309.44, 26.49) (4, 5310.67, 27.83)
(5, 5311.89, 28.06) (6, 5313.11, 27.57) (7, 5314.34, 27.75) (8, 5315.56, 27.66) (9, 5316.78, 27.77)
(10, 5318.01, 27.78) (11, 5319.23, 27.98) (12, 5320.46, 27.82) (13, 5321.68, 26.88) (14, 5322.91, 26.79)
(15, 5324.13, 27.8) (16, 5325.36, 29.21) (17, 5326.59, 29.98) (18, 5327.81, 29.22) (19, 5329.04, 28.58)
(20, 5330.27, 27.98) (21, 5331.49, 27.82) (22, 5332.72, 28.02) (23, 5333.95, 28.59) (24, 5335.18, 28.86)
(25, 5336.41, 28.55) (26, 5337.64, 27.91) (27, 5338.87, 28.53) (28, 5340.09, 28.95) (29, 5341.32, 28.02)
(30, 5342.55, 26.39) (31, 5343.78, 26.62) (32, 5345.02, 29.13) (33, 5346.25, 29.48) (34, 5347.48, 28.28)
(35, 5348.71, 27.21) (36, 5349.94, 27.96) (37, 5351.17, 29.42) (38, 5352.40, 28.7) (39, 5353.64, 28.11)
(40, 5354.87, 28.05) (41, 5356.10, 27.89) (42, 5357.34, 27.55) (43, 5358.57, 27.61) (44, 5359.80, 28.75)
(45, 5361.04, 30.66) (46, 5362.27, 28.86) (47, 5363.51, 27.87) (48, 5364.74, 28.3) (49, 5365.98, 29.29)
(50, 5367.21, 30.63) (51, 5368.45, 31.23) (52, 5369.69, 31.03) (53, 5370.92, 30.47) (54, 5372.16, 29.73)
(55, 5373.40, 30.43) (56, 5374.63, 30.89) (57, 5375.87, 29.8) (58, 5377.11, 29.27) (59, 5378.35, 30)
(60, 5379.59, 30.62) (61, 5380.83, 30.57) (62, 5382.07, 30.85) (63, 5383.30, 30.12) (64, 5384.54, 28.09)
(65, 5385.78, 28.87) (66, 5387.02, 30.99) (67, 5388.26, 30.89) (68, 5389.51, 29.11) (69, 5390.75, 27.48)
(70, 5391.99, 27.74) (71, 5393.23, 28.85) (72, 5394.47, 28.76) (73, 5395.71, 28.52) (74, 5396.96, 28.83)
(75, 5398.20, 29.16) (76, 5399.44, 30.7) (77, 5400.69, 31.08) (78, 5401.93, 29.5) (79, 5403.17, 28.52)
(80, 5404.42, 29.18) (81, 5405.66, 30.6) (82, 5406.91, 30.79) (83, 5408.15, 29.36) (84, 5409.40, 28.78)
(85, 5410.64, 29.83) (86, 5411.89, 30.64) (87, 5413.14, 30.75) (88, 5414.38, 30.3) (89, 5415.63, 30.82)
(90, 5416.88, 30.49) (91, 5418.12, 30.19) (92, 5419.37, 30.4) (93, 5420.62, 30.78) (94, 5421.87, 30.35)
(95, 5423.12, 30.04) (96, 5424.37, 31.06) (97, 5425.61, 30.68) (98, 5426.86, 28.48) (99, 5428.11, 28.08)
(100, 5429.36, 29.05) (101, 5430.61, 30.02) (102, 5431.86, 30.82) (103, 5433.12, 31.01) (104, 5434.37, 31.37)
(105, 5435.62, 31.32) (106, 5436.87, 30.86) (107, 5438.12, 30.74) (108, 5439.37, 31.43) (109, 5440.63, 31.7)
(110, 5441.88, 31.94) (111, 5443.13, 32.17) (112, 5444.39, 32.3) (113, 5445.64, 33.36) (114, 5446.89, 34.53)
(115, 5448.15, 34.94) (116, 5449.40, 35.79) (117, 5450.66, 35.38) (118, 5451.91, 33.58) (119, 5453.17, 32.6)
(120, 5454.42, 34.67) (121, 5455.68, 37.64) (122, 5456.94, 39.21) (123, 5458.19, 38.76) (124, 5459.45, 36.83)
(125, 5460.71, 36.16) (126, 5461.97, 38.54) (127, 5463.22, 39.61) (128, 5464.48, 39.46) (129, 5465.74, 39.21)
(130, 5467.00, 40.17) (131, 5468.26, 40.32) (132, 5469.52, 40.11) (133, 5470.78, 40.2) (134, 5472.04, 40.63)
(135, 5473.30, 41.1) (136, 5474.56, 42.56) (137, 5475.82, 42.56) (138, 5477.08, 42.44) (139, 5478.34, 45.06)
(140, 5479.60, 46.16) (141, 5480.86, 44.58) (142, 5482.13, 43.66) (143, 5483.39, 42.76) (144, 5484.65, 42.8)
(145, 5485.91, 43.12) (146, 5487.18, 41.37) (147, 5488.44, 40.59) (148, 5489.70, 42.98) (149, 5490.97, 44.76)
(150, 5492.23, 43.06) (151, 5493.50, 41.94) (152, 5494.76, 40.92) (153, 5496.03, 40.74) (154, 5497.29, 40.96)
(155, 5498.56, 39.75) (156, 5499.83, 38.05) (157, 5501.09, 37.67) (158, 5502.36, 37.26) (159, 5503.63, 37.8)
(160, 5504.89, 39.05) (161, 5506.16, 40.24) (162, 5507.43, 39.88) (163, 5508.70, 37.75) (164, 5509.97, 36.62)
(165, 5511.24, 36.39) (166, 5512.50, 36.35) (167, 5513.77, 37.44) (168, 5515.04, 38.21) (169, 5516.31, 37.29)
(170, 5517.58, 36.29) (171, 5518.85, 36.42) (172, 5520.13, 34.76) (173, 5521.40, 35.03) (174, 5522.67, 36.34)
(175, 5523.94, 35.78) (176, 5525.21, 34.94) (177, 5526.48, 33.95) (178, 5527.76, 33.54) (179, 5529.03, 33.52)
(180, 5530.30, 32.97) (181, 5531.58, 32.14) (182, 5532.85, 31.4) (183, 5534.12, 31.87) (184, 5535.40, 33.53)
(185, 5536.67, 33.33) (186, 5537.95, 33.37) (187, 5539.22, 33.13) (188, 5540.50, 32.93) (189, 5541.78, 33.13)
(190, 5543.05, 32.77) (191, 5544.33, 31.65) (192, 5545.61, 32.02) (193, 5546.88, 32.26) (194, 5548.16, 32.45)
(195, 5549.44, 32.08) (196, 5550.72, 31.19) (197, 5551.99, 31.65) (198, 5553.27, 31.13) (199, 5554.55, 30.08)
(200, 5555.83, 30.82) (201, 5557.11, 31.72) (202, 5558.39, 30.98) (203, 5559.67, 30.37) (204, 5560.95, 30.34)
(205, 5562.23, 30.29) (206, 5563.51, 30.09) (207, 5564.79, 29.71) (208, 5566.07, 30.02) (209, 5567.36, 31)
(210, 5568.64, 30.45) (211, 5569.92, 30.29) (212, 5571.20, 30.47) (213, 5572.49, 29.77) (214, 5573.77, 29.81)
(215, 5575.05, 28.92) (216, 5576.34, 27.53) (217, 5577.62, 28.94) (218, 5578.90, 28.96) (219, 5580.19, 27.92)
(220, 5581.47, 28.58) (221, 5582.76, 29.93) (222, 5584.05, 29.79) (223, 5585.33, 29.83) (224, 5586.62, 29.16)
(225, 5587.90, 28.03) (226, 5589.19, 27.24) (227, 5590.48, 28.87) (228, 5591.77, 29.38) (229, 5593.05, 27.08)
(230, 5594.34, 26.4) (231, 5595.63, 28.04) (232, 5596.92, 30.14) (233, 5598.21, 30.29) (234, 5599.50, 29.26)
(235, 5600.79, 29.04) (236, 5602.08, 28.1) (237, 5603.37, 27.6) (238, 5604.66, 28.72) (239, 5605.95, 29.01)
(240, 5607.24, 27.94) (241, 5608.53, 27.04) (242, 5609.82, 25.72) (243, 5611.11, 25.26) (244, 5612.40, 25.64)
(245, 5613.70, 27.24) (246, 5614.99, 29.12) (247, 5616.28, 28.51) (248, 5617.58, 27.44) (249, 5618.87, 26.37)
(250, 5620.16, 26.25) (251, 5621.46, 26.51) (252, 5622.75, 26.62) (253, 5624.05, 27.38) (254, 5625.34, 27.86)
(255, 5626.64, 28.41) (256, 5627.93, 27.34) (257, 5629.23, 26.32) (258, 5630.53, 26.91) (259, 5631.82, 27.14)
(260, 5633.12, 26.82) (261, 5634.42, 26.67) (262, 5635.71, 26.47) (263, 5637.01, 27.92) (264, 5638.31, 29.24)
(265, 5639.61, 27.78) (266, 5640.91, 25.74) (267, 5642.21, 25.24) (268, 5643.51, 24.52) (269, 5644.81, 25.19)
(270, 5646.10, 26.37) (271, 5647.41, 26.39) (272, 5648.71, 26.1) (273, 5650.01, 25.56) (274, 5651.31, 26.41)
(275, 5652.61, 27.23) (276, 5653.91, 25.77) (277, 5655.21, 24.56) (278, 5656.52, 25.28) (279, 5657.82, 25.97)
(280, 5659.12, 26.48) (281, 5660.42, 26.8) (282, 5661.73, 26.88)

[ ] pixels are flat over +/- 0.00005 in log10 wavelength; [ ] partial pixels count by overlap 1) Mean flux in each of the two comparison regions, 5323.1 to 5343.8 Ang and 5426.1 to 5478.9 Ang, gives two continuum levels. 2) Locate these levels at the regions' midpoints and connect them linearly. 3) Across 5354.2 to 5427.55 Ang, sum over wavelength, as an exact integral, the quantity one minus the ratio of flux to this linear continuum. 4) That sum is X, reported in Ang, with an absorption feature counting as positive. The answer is 4.91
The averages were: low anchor 28.3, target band 29.7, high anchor 35.6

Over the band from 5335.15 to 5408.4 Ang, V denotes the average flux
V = 29.2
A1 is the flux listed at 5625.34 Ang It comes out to 27.86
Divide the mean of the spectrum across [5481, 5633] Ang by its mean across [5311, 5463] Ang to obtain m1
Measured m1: 1.1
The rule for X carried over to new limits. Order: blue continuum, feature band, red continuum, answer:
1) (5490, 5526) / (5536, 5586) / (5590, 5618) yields 2.82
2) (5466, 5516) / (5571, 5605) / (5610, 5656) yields 2.52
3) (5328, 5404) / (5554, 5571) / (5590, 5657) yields -1.77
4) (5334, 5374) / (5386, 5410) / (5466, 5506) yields 2.59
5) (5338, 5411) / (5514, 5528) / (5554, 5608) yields -3.12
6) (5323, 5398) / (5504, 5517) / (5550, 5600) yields -3.76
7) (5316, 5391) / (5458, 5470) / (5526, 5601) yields -3.68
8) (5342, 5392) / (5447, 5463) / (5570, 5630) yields -4.13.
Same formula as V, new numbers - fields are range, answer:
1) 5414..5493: 36.2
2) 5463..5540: 38.6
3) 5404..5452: 31.1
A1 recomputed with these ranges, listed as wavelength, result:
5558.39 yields 30.98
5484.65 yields 42.8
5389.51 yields 29.11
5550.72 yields 31.19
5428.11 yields 28.08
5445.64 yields 33.36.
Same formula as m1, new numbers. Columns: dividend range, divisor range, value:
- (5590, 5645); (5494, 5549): 0.77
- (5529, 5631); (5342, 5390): 1.01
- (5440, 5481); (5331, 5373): 1.32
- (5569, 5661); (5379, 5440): 0.92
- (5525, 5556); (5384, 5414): 1.10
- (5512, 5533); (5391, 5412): 1.20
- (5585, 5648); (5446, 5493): 0.69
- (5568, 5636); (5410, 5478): 0.82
